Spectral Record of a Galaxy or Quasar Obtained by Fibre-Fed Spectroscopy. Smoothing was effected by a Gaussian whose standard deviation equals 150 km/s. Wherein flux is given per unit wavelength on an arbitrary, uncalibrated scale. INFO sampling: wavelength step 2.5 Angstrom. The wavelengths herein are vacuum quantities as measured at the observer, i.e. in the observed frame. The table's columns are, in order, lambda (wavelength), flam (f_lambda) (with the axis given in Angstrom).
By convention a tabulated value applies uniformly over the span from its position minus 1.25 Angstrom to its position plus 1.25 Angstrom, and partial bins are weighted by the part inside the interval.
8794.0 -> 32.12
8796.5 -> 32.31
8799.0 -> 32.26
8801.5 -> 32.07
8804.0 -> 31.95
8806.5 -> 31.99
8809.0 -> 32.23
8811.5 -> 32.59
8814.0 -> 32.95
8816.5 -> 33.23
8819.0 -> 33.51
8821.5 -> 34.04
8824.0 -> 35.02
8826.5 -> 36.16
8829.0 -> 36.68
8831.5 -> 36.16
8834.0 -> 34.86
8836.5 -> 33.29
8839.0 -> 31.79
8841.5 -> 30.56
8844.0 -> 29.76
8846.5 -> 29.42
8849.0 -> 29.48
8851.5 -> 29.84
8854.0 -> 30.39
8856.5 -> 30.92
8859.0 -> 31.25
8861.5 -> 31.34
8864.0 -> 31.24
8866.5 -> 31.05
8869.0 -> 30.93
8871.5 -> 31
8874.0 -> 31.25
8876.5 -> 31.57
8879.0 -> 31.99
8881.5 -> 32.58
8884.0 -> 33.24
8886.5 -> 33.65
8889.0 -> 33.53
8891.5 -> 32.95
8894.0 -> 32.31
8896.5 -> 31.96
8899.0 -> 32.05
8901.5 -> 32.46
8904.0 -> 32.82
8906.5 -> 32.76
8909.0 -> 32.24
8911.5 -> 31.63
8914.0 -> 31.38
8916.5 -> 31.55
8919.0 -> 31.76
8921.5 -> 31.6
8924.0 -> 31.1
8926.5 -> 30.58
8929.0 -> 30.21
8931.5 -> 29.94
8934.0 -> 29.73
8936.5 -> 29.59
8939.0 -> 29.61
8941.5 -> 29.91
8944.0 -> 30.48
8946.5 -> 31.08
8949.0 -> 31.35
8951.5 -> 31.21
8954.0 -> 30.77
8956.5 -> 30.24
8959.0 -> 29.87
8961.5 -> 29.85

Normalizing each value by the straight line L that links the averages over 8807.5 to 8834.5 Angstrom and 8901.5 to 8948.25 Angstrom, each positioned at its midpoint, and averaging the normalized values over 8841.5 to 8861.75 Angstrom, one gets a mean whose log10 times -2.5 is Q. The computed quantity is 0.10 mag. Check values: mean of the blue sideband 34.3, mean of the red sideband 31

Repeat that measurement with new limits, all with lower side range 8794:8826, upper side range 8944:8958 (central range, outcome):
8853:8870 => 0.04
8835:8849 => 0.05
